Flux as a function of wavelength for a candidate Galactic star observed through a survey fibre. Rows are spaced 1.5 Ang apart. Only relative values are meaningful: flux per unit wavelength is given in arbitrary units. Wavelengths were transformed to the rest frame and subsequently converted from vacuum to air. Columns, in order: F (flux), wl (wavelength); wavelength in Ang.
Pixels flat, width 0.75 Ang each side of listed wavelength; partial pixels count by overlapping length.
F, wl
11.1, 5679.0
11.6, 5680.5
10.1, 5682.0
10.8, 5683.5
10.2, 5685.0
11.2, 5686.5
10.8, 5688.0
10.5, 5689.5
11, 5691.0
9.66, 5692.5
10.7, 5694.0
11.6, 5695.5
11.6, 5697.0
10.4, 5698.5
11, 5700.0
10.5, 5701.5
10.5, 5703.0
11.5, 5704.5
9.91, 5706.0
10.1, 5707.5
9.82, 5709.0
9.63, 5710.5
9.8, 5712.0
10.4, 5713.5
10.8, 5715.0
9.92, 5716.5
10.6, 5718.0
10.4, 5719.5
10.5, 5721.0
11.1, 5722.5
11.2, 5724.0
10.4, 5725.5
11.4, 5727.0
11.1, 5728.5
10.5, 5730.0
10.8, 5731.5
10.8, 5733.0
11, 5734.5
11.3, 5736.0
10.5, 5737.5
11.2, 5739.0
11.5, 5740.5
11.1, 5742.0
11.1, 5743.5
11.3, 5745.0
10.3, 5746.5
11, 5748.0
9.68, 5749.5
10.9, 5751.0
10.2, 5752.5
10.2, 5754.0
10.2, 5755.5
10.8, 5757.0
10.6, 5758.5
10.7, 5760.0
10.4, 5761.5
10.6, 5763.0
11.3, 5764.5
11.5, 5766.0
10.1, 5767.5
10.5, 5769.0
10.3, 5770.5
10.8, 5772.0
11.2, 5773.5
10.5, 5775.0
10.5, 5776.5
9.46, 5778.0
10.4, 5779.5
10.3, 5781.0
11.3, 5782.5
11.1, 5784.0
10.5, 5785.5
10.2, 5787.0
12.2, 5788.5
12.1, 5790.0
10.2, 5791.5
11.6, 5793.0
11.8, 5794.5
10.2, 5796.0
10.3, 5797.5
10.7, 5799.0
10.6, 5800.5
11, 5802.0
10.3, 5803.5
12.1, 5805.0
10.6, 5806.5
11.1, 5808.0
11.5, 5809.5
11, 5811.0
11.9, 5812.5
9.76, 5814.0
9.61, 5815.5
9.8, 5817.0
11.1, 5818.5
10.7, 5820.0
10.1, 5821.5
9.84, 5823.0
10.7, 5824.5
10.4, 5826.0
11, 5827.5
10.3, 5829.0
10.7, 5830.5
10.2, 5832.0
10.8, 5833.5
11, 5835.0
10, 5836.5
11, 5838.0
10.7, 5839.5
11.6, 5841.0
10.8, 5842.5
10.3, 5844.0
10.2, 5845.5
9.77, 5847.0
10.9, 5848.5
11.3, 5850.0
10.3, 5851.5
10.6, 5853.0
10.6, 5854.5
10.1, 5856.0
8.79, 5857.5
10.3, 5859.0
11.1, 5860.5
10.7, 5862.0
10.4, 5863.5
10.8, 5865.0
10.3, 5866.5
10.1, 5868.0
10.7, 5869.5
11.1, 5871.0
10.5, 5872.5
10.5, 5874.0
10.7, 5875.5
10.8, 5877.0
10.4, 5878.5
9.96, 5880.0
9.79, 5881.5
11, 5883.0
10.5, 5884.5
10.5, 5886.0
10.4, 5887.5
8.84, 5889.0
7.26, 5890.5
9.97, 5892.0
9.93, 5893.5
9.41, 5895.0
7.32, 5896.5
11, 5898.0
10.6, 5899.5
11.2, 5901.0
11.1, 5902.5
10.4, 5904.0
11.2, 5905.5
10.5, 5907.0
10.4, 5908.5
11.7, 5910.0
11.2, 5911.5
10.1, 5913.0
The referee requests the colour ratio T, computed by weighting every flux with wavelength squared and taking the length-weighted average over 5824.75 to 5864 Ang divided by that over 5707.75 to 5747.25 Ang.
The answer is 1.02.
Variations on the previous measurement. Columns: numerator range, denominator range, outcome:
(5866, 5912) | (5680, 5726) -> 1.04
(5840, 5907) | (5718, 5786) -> 1.00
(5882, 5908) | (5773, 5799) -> 0.97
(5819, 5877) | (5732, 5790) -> 1.01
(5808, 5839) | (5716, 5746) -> 1.00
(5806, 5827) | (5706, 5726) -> 1.06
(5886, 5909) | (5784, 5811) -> 0.94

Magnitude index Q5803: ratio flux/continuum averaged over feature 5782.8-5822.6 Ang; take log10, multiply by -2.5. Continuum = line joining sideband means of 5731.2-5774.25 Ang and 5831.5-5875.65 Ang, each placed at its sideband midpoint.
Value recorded -0.02 mag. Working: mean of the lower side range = 10.8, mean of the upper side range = 10.5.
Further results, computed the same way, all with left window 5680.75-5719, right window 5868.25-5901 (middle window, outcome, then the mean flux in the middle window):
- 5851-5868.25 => -0.02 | 10.3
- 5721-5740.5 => -0.05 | 10.9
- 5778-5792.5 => -0.05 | 10.9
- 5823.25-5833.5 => -0.03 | 10.5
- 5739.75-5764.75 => -0.03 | 10.7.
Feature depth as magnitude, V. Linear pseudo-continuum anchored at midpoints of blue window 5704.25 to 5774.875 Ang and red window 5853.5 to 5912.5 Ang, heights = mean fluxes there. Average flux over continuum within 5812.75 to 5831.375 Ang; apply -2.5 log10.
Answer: 0.01 mag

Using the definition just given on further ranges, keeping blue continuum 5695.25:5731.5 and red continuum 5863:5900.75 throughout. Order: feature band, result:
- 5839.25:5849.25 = -0.04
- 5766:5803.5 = -0.04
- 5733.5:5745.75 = -0.06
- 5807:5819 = -0.04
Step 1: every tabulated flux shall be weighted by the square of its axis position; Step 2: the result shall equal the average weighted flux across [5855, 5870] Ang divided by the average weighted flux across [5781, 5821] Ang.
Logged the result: 1.0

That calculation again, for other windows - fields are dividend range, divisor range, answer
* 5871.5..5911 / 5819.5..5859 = 0.99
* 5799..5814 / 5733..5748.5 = 1.02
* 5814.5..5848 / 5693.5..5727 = 1.03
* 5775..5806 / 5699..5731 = 1.06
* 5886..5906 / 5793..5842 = 0.95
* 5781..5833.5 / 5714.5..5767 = 1.02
